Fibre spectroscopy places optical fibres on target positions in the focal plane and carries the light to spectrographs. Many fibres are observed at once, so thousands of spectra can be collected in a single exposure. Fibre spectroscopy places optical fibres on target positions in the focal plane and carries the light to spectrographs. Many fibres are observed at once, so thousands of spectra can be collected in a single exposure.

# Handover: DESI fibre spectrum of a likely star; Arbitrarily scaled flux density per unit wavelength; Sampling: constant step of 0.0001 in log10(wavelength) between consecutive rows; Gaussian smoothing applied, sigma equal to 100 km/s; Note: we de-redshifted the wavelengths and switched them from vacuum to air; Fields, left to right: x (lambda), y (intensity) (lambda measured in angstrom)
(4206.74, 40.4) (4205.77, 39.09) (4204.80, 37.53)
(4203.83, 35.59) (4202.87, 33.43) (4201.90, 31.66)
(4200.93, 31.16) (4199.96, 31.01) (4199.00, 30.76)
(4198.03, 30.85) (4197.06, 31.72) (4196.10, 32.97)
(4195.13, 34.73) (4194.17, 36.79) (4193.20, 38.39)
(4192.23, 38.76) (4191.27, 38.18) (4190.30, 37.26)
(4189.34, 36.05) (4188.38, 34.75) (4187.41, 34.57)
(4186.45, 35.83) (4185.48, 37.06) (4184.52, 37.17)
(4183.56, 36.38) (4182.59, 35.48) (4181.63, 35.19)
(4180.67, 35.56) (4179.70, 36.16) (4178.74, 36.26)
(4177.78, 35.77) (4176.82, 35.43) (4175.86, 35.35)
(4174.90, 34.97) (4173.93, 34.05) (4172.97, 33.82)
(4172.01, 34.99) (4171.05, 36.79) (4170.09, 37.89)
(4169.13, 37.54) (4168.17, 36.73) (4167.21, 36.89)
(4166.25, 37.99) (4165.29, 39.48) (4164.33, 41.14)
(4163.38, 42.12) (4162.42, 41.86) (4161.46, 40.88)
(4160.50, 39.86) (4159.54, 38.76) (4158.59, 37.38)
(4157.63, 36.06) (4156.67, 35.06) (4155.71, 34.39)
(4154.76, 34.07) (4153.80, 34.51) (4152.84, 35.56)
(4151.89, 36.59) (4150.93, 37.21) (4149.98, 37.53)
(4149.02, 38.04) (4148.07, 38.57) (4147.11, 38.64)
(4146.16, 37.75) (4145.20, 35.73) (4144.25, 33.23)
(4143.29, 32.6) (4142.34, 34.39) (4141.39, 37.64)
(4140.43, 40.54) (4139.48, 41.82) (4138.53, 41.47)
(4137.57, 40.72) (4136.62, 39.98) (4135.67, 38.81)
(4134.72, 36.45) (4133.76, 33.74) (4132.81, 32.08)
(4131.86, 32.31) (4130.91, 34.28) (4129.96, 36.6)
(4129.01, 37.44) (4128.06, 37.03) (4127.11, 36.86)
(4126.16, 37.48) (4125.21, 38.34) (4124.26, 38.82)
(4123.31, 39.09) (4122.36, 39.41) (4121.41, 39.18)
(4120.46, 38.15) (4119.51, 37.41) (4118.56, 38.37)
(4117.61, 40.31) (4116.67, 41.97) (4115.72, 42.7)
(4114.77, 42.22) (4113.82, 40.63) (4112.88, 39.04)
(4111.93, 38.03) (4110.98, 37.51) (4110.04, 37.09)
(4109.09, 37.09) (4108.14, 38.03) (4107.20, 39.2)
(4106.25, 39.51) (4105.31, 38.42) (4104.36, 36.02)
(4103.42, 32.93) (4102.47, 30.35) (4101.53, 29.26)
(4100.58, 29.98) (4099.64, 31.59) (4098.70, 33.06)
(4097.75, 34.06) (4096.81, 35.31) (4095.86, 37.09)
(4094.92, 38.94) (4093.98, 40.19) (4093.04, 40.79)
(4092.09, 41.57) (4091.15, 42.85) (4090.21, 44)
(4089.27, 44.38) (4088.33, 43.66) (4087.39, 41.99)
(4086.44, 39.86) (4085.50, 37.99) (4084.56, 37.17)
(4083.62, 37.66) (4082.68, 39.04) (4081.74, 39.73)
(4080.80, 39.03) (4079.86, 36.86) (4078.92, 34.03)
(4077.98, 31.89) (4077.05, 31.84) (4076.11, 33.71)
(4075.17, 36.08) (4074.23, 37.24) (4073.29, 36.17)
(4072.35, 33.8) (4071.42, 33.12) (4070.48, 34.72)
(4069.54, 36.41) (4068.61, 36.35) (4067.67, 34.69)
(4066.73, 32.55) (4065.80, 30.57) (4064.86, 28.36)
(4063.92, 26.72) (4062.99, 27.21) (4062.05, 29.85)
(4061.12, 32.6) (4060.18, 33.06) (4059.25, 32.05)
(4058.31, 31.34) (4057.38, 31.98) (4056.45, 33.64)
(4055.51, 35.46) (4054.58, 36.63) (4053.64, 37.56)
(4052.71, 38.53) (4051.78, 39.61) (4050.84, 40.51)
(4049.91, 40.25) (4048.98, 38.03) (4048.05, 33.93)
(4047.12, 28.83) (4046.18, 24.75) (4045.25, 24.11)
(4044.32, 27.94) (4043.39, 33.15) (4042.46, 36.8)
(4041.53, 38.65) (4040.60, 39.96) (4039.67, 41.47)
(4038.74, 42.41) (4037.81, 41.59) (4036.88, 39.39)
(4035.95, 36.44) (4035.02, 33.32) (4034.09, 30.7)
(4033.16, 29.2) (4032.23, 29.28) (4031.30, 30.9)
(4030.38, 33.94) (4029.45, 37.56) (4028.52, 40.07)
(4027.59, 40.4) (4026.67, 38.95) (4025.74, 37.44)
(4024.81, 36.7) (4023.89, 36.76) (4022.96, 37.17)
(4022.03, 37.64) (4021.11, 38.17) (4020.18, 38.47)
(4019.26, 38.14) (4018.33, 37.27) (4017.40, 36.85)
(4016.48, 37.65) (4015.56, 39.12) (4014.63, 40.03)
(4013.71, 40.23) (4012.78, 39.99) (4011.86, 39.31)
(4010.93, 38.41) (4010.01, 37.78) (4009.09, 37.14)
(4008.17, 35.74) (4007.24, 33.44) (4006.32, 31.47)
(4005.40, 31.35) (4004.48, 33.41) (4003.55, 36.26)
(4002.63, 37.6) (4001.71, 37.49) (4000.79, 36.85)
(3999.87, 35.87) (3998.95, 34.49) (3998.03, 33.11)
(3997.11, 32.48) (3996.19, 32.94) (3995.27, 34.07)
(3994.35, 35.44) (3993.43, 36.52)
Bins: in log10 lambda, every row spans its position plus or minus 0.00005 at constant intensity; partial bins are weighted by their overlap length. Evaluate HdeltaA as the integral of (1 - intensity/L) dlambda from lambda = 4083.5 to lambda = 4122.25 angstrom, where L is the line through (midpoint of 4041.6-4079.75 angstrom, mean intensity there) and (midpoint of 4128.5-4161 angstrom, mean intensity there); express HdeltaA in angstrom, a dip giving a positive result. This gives -3.4 angstrom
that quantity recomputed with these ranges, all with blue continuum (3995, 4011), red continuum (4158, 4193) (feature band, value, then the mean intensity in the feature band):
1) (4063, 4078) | 1.1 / 33.3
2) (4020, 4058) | -0.4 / 35.8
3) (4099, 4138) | -0.8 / 37.2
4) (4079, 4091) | -1.3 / 40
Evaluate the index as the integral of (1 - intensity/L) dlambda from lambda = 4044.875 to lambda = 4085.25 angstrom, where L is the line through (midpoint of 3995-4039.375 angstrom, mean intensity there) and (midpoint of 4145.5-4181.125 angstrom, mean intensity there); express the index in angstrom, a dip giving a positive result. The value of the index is 2.7 angstrom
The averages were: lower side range 36.4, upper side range 37.1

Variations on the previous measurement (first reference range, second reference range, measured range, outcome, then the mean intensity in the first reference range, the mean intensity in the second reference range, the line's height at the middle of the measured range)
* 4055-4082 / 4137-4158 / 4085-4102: -1.78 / 33.5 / 36.9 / 34.6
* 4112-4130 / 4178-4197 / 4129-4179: 0.78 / 39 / 36.1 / 37.6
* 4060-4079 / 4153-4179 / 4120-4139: -1.05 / 32.9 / 37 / 35.5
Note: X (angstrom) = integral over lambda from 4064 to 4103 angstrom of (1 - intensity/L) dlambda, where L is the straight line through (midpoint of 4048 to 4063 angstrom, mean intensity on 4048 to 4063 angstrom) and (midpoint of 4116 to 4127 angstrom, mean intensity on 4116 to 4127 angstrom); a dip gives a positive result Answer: 0.6 angstrom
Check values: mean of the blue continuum 35.1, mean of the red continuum 38.9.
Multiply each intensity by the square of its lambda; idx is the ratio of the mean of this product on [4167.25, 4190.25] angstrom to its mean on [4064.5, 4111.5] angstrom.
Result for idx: 1.03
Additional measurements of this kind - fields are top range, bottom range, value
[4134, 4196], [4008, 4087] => 1.10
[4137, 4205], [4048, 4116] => 1.05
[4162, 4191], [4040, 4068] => 1.17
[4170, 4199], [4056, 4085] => 1.11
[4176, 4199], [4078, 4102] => 0.99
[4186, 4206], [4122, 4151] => 0.96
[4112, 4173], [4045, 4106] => 1.10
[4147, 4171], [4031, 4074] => 1.17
